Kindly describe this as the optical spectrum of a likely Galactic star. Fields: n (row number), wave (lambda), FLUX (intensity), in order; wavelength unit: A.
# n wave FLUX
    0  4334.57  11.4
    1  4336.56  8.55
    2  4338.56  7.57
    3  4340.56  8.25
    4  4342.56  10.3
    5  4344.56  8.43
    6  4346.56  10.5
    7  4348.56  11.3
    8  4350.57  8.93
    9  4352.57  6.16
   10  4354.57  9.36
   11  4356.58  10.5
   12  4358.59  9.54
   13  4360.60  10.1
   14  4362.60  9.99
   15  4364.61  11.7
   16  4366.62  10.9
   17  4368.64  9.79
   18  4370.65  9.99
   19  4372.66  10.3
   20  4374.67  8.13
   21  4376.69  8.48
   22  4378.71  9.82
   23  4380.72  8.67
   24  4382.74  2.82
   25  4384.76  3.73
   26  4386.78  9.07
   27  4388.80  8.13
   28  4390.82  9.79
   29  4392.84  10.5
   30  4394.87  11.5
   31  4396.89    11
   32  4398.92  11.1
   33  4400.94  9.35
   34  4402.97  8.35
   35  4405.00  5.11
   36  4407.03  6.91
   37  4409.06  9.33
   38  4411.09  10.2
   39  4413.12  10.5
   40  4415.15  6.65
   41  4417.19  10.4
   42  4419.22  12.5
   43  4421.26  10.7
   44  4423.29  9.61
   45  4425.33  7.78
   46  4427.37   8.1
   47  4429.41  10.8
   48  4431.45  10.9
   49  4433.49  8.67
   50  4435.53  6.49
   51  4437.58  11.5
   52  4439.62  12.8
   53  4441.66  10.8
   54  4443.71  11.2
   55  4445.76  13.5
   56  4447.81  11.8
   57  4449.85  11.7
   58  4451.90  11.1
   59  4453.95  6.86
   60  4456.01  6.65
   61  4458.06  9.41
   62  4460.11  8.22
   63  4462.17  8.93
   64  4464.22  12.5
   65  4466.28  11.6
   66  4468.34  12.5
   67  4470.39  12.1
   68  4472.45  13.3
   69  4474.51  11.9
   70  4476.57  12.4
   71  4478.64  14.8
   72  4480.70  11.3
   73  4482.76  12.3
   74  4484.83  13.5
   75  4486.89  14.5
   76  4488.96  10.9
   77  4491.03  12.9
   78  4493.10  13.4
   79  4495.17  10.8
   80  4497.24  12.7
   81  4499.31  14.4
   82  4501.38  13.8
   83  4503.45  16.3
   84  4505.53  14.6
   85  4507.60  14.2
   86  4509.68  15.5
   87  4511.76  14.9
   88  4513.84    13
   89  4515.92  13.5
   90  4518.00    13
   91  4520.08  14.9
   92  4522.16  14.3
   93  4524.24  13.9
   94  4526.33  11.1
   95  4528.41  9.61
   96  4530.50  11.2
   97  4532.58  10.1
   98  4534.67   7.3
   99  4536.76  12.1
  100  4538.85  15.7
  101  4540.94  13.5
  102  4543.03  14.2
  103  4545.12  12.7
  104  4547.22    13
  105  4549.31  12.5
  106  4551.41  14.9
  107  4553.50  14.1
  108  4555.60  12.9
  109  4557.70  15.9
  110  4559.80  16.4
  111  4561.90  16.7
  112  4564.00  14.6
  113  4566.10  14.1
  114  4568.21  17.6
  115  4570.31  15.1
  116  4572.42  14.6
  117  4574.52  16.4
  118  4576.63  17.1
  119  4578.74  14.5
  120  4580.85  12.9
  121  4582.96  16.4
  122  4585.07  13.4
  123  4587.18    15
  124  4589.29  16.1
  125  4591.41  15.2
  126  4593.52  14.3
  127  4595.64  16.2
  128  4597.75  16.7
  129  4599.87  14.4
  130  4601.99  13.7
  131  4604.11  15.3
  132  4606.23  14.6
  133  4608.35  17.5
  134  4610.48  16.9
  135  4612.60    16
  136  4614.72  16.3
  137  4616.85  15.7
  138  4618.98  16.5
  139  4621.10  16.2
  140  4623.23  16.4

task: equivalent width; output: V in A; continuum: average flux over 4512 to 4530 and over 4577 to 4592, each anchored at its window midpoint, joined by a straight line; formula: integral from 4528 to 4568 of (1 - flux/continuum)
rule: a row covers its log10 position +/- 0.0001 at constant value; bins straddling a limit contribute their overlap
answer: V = 1.2 A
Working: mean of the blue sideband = 12.9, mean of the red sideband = 14.9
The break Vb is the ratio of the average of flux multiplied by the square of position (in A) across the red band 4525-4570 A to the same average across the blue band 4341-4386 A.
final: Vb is 1.61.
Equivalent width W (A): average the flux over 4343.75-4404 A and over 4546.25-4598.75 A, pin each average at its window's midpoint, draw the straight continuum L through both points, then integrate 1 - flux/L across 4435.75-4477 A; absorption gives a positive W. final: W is 2.6 A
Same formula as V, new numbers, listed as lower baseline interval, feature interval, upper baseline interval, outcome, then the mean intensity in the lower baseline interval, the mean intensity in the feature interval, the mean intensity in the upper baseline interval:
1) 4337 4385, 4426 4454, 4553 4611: 1.9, 9.05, 10.5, 15.3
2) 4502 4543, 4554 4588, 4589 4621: -1.3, 13.1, 15.2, 15.7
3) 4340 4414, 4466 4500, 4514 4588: -1.9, 9.15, 12.7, 13.9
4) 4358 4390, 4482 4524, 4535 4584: -2.8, 8.82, 13.7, 14.6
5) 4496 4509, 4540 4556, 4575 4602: 1.4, 14.3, 13.5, 15.1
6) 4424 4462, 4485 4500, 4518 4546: -2.0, 9.88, 12.8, 12.4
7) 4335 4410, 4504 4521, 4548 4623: -1.4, 9.04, 14.2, 15.3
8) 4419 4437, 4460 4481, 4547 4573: -1.4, 9.42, 11.9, 14.9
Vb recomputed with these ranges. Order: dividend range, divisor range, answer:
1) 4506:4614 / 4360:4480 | 1.54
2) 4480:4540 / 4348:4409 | 1.53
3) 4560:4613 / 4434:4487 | 1.45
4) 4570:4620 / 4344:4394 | 1.88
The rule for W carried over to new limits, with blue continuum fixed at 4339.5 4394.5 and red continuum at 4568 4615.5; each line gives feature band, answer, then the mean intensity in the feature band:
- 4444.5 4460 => 1.9 A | 10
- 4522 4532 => 1.4 A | 11.7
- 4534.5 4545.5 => 0.8 A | 13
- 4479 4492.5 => -0.3 A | 12.7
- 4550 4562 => -0.4 A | 14.9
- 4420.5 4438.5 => 2.5 A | 9.36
